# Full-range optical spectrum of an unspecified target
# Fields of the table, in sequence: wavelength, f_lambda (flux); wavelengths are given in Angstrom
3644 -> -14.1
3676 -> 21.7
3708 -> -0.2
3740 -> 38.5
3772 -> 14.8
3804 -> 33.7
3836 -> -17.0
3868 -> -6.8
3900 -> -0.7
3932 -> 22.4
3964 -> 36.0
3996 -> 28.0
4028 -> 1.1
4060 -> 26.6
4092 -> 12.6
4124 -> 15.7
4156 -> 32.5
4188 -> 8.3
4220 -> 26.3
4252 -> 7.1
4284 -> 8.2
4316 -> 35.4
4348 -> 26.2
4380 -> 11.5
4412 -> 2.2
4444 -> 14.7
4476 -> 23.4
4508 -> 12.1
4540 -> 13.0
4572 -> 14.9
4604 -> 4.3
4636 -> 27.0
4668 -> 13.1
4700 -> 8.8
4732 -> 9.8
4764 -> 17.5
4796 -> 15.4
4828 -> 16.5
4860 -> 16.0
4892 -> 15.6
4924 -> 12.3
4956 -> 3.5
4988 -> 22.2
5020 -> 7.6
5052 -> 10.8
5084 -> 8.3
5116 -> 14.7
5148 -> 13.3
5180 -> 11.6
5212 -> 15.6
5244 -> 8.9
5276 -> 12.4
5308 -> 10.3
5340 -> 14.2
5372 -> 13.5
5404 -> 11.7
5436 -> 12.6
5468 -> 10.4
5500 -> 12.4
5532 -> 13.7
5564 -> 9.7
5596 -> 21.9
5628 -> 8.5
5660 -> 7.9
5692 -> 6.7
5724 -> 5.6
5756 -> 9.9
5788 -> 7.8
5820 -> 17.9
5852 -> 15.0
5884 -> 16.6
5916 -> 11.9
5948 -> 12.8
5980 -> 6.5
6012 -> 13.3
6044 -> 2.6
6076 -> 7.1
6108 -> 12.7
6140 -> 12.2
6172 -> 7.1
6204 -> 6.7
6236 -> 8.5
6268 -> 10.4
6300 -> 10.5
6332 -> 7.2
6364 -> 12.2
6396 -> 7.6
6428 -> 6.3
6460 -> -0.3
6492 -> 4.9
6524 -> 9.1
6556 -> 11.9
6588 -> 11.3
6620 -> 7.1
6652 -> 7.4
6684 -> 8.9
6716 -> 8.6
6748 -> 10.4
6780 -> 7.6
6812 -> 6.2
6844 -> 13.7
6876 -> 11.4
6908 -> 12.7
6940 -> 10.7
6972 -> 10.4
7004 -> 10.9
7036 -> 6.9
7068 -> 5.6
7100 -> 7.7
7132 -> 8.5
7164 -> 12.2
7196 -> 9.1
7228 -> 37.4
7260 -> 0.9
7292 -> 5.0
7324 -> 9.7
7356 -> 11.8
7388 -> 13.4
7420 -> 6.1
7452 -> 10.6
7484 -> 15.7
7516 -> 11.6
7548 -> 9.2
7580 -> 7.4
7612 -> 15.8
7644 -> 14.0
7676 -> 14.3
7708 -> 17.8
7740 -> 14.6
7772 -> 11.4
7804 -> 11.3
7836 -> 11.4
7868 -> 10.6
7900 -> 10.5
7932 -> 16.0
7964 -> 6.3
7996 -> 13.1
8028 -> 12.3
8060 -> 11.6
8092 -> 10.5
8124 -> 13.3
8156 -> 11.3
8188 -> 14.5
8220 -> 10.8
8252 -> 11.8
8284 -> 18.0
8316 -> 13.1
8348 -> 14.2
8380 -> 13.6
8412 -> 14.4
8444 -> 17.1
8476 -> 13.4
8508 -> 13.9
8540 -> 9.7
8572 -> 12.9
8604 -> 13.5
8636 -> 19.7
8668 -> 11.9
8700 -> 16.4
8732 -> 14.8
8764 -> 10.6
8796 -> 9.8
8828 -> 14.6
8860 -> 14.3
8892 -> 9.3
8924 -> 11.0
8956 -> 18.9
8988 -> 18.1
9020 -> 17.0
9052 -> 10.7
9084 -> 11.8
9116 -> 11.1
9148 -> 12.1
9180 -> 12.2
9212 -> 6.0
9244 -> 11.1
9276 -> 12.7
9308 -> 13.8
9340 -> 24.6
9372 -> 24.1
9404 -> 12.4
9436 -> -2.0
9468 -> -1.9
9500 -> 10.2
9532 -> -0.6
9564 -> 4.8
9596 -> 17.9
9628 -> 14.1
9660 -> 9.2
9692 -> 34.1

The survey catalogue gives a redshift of 0.936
